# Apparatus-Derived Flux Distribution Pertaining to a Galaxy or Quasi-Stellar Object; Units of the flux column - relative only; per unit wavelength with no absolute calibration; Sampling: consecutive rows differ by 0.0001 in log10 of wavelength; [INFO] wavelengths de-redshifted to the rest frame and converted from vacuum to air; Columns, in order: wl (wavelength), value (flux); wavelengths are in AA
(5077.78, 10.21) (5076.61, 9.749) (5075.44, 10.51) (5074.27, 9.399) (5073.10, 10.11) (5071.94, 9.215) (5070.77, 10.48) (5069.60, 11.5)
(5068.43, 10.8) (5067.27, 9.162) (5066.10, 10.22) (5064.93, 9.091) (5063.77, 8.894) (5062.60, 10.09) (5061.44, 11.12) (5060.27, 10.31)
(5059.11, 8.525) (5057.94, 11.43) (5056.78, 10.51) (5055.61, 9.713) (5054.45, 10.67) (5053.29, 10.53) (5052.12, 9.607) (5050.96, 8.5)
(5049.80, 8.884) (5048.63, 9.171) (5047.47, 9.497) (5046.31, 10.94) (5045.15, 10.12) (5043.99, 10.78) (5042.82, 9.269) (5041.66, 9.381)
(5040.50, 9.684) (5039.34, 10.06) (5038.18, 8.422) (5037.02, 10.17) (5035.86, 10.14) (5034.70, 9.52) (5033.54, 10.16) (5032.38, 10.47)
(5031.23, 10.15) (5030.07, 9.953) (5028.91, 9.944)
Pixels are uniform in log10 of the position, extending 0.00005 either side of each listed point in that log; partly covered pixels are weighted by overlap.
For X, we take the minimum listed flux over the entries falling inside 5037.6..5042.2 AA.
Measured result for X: 8.422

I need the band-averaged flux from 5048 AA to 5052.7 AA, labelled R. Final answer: 9.05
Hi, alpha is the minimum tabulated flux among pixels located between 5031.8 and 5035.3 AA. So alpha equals 9.52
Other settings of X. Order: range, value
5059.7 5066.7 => 8.894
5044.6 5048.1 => 9.497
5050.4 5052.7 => 8.5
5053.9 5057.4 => 9.713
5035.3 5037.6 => 10.14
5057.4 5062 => 8.525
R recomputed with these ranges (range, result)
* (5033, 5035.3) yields 9.83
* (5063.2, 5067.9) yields 9.37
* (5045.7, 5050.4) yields 9.62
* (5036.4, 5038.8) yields 9.32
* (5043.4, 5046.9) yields 10.6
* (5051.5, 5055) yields 10.2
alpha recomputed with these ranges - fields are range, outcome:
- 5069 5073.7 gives 9.215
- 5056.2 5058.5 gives 10.51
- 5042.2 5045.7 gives 9.269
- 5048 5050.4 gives 8.884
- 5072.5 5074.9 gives 9.399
